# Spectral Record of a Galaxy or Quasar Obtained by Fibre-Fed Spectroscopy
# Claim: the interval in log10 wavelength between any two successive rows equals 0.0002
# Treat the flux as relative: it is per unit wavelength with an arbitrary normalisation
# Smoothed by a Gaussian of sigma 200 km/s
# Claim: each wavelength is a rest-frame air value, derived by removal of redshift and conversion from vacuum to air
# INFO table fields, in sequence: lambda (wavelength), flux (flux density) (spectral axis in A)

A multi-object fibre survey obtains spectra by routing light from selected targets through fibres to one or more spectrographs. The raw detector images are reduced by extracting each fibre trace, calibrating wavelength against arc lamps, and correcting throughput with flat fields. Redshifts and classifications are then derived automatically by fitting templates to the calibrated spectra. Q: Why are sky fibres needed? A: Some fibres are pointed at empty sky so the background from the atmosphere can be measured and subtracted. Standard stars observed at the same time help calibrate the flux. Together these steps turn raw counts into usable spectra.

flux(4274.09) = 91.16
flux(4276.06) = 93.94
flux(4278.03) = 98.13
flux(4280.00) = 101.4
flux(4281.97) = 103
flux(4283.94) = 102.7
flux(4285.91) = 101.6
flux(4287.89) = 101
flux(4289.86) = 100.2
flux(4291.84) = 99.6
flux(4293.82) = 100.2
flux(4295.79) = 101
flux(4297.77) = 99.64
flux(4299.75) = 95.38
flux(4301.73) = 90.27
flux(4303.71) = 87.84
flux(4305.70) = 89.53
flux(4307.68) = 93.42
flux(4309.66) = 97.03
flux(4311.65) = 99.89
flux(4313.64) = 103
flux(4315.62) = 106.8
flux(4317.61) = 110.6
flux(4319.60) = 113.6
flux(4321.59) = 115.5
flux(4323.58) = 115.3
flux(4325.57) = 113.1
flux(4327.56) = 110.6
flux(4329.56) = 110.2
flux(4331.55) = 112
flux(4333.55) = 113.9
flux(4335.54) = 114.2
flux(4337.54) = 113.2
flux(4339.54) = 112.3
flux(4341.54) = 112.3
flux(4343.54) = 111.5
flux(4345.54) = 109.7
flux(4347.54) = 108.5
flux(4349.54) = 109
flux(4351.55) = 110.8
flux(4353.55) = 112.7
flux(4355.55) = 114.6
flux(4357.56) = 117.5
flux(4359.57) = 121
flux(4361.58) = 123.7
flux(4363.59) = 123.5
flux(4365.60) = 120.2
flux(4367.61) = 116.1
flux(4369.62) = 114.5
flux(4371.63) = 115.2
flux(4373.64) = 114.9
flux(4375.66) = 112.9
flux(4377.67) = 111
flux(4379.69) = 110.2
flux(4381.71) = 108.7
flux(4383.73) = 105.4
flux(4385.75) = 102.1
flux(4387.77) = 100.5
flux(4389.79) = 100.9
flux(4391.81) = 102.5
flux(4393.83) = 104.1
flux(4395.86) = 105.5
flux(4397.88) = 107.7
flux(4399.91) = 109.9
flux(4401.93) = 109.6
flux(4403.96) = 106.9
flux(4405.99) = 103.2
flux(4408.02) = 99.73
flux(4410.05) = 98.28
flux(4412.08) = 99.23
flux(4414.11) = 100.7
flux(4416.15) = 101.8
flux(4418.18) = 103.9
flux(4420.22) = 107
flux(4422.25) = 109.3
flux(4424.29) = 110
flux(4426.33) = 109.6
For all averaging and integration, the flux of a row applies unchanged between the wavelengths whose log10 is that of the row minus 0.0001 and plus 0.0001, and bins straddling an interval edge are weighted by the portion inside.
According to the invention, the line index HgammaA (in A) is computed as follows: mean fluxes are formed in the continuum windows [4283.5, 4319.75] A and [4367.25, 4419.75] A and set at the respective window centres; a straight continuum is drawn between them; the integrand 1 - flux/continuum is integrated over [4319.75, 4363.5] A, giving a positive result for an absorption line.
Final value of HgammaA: -4.8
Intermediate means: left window 99.3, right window 106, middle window 114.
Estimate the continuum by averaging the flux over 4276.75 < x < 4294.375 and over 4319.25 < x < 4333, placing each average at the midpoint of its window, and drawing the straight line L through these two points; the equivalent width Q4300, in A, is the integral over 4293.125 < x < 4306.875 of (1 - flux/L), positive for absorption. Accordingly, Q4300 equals 1.35 A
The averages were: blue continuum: 101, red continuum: 113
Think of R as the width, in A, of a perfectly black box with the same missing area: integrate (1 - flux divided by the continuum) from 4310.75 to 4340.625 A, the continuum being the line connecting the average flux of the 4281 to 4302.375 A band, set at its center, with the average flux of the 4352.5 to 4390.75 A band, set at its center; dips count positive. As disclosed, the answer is -1.61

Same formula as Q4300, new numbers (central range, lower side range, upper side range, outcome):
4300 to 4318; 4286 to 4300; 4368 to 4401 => 0.8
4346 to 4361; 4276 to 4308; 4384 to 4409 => -1.8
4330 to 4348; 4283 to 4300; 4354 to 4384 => -0.4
